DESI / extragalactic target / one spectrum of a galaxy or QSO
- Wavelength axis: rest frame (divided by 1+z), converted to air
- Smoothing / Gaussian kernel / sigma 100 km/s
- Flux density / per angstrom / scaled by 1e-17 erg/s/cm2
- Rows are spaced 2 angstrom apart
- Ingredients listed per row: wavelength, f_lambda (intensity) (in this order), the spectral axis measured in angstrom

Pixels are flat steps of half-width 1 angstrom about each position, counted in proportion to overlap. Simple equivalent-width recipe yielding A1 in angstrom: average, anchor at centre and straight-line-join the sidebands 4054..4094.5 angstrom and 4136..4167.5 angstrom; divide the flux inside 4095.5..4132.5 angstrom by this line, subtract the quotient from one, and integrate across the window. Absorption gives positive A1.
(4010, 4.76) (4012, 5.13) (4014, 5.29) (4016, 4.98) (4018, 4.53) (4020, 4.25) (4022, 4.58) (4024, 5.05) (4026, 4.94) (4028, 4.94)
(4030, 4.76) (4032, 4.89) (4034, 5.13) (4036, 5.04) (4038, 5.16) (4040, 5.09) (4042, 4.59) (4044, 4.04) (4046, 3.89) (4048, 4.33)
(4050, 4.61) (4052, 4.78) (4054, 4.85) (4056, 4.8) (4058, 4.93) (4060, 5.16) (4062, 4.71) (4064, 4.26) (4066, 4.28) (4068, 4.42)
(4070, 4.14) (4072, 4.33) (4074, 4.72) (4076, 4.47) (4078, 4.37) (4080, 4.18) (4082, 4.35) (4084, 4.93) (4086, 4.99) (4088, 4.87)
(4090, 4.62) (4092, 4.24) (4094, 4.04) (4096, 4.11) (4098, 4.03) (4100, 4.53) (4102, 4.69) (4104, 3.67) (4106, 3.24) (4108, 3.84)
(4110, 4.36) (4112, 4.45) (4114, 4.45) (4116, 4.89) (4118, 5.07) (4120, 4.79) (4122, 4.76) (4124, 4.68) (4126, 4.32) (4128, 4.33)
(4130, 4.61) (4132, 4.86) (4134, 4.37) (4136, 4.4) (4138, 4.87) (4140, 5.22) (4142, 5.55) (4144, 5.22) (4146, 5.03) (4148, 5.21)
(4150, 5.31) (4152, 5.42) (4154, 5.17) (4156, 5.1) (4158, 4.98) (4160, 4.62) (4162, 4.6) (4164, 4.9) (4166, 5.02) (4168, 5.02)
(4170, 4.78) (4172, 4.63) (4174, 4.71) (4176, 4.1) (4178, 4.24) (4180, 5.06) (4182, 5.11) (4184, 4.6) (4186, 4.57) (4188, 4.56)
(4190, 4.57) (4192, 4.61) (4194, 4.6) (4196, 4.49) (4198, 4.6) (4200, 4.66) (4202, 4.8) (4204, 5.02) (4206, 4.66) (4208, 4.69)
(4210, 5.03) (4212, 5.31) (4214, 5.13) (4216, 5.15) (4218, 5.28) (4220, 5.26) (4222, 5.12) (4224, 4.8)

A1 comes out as 3.2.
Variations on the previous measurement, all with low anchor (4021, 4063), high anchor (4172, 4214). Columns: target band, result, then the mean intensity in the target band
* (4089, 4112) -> 2.96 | 4.14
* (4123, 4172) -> -1.72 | 4.89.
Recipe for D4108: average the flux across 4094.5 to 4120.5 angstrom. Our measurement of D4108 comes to 4.3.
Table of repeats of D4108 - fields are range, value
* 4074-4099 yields 4.44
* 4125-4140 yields 4.58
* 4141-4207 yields 4.83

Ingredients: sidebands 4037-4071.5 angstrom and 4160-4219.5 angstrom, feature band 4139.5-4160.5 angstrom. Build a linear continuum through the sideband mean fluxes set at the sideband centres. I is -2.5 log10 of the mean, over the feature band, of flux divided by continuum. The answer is -0.10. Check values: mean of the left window 4.59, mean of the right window 4.78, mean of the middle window 5.18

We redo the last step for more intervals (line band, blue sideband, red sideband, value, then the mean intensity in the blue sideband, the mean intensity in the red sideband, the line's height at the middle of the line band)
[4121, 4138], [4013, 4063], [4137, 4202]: 0.06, 4.77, 4.85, 4.82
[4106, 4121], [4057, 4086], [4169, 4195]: 0.03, 4.53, 4.63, 4.57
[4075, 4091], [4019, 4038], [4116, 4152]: 0.06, 4.86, 4.88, 4.87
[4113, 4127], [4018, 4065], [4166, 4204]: 0.00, 4.73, 4.67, 4.7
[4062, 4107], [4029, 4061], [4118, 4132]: 0.08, 4.75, 4.64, 4.7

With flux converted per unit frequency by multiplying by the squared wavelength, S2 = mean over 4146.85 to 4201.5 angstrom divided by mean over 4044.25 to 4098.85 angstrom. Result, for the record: 1.1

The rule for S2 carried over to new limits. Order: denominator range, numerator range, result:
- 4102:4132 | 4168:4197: 1.08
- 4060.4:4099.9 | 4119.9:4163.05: 1.13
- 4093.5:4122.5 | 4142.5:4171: 1.19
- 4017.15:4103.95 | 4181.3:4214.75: 1.11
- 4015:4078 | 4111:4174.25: 1.09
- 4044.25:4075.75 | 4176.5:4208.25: 1.10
